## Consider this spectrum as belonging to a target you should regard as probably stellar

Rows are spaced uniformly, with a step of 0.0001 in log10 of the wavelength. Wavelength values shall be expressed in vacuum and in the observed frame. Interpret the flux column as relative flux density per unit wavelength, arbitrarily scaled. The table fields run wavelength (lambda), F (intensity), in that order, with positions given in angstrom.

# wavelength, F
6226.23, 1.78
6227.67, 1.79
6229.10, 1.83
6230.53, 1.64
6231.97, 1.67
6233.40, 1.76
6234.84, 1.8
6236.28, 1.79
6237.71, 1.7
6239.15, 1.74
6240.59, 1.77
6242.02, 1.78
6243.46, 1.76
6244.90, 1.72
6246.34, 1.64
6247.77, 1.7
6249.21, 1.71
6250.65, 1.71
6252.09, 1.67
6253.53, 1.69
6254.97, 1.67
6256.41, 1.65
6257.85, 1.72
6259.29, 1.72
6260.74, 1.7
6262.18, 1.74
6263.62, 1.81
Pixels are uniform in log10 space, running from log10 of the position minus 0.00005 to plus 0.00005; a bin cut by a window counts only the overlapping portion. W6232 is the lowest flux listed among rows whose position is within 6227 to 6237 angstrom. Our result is 1.64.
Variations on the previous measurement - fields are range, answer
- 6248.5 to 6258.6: 1.65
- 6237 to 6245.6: 1.7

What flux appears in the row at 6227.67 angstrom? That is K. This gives 1.79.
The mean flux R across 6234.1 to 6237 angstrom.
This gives 1.79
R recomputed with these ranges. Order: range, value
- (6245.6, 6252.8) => 1.69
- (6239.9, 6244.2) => 1.77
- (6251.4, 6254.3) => 1.68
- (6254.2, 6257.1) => 1.66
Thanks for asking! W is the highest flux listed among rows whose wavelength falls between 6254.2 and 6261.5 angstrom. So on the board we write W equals 1.72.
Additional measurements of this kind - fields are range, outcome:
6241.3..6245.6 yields 1.78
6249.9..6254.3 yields 1.71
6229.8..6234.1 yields 1.76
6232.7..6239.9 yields 1.8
